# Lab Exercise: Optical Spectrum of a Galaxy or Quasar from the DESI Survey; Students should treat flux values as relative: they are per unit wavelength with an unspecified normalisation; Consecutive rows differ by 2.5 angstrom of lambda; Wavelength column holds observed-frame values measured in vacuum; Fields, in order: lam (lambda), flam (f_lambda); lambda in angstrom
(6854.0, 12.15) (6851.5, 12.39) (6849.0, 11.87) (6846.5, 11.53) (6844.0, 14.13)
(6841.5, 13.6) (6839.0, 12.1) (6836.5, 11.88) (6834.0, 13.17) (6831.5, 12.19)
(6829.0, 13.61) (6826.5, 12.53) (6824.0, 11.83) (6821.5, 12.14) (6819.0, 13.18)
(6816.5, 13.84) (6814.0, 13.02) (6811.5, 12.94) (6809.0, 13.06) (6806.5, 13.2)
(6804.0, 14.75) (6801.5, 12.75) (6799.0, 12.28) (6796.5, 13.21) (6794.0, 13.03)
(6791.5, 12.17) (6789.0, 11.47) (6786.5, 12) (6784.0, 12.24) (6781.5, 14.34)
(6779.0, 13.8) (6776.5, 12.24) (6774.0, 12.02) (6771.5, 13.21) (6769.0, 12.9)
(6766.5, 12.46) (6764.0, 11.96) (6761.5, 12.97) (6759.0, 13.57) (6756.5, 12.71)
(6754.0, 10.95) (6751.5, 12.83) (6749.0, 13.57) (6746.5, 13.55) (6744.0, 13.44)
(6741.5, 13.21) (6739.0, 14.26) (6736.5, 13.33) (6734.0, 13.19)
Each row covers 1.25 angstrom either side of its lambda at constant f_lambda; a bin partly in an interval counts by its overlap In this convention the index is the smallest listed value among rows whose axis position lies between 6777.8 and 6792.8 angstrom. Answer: 11.47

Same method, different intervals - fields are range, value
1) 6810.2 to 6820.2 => 12.94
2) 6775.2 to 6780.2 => 12.24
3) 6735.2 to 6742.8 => 13.21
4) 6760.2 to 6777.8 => 11.96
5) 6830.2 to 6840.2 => 11.88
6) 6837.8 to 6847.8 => 11.53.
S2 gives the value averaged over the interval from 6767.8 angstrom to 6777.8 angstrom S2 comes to 12.6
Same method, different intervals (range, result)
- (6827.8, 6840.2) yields 12.6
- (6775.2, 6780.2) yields 13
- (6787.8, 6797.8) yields 12.5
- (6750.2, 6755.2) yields 11.9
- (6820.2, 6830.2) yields 12.5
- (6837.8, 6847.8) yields 12.8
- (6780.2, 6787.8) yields 12.9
